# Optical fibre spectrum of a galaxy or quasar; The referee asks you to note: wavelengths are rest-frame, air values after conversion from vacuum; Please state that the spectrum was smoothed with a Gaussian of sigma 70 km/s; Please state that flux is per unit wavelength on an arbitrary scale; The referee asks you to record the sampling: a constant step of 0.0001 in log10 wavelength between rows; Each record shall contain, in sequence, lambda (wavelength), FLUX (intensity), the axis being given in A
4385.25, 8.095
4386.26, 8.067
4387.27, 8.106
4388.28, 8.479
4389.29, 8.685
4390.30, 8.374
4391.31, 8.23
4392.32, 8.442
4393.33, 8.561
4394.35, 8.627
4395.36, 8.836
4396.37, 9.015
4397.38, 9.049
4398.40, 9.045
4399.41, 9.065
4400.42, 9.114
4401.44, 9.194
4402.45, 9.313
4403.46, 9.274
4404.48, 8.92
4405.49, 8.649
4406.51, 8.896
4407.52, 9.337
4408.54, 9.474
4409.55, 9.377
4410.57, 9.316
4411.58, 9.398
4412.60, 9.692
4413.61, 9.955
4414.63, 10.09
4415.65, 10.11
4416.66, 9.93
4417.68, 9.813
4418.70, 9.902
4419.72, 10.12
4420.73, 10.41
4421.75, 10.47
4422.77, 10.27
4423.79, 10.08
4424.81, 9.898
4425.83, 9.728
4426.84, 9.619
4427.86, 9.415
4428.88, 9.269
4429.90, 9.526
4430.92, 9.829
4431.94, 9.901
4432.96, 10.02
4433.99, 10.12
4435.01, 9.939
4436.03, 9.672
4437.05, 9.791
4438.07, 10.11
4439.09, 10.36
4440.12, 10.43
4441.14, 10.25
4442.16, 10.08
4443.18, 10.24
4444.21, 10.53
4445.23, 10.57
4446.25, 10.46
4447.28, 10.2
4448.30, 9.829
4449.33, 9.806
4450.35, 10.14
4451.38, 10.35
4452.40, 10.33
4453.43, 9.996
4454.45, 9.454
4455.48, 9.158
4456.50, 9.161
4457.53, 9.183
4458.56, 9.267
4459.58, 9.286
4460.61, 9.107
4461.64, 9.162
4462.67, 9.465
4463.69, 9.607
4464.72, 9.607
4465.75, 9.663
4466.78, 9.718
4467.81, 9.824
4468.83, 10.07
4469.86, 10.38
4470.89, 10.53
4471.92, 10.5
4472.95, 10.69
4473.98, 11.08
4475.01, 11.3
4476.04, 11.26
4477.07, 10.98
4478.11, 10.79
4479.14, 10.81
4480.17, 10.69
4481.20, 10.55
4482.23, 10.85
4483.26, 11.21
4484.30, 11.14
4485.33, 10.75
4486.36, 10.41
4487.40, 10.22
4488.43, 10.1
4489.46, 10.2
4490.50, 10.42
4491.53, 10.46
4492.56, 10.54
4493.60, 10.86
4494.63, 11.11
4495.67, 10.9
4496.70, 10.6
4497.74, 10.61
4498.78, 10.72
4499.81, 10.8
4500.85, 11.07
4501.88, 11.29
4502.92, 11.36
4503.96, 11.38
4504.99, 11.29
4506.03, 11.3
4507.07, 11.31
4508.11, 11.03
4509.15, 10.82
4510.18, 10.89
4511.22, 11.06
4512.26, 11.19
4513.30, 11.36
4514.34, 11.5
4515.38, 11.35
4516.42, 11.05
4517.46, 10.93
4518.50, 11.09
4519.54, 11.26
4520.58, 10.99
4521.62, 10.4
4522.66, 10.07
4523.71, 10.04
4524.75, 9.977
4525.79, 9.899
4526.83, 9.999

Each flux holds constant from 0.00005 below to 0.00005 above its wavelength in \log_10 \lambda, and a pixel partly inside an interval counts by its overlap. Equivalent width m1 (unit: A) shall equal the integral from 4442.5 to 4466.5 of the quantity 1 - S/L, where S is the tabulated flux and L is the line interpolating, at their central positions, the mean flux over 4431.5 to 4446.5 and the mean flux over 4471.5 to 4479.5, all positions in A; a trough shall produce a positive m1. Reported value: 1.6 A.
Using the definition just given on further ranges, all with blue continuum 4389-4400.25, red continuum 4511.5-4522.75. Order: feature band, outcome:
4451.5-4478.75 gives 0.2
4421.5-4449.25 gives -1.5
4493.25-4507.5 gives -0.4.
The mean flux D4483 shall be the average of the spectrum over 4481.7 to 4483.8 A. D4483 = 11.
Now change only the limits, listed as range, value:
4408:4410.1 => 9.4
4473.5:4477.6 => 11.1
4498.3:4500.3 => 10.8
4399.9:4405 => 9.16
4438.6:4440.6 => 10.4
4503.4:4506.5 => 11.3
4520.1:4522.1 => 10.7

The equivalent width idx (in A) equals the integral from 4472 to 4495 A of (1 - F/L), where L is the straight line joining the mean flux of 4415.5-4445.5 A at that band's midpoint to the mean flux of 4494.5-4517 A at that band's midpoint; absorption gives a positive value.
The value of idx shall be 0.1 A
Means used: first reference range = 10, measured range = 10.7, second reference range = 11.1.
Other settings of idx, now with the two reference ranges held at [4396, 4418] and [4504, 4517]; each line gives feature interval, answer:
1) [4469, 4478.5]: -0.2 A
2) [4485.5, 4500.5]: 0.4 A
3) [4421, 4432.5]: -0.1 A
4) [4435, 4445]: -0.2 A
